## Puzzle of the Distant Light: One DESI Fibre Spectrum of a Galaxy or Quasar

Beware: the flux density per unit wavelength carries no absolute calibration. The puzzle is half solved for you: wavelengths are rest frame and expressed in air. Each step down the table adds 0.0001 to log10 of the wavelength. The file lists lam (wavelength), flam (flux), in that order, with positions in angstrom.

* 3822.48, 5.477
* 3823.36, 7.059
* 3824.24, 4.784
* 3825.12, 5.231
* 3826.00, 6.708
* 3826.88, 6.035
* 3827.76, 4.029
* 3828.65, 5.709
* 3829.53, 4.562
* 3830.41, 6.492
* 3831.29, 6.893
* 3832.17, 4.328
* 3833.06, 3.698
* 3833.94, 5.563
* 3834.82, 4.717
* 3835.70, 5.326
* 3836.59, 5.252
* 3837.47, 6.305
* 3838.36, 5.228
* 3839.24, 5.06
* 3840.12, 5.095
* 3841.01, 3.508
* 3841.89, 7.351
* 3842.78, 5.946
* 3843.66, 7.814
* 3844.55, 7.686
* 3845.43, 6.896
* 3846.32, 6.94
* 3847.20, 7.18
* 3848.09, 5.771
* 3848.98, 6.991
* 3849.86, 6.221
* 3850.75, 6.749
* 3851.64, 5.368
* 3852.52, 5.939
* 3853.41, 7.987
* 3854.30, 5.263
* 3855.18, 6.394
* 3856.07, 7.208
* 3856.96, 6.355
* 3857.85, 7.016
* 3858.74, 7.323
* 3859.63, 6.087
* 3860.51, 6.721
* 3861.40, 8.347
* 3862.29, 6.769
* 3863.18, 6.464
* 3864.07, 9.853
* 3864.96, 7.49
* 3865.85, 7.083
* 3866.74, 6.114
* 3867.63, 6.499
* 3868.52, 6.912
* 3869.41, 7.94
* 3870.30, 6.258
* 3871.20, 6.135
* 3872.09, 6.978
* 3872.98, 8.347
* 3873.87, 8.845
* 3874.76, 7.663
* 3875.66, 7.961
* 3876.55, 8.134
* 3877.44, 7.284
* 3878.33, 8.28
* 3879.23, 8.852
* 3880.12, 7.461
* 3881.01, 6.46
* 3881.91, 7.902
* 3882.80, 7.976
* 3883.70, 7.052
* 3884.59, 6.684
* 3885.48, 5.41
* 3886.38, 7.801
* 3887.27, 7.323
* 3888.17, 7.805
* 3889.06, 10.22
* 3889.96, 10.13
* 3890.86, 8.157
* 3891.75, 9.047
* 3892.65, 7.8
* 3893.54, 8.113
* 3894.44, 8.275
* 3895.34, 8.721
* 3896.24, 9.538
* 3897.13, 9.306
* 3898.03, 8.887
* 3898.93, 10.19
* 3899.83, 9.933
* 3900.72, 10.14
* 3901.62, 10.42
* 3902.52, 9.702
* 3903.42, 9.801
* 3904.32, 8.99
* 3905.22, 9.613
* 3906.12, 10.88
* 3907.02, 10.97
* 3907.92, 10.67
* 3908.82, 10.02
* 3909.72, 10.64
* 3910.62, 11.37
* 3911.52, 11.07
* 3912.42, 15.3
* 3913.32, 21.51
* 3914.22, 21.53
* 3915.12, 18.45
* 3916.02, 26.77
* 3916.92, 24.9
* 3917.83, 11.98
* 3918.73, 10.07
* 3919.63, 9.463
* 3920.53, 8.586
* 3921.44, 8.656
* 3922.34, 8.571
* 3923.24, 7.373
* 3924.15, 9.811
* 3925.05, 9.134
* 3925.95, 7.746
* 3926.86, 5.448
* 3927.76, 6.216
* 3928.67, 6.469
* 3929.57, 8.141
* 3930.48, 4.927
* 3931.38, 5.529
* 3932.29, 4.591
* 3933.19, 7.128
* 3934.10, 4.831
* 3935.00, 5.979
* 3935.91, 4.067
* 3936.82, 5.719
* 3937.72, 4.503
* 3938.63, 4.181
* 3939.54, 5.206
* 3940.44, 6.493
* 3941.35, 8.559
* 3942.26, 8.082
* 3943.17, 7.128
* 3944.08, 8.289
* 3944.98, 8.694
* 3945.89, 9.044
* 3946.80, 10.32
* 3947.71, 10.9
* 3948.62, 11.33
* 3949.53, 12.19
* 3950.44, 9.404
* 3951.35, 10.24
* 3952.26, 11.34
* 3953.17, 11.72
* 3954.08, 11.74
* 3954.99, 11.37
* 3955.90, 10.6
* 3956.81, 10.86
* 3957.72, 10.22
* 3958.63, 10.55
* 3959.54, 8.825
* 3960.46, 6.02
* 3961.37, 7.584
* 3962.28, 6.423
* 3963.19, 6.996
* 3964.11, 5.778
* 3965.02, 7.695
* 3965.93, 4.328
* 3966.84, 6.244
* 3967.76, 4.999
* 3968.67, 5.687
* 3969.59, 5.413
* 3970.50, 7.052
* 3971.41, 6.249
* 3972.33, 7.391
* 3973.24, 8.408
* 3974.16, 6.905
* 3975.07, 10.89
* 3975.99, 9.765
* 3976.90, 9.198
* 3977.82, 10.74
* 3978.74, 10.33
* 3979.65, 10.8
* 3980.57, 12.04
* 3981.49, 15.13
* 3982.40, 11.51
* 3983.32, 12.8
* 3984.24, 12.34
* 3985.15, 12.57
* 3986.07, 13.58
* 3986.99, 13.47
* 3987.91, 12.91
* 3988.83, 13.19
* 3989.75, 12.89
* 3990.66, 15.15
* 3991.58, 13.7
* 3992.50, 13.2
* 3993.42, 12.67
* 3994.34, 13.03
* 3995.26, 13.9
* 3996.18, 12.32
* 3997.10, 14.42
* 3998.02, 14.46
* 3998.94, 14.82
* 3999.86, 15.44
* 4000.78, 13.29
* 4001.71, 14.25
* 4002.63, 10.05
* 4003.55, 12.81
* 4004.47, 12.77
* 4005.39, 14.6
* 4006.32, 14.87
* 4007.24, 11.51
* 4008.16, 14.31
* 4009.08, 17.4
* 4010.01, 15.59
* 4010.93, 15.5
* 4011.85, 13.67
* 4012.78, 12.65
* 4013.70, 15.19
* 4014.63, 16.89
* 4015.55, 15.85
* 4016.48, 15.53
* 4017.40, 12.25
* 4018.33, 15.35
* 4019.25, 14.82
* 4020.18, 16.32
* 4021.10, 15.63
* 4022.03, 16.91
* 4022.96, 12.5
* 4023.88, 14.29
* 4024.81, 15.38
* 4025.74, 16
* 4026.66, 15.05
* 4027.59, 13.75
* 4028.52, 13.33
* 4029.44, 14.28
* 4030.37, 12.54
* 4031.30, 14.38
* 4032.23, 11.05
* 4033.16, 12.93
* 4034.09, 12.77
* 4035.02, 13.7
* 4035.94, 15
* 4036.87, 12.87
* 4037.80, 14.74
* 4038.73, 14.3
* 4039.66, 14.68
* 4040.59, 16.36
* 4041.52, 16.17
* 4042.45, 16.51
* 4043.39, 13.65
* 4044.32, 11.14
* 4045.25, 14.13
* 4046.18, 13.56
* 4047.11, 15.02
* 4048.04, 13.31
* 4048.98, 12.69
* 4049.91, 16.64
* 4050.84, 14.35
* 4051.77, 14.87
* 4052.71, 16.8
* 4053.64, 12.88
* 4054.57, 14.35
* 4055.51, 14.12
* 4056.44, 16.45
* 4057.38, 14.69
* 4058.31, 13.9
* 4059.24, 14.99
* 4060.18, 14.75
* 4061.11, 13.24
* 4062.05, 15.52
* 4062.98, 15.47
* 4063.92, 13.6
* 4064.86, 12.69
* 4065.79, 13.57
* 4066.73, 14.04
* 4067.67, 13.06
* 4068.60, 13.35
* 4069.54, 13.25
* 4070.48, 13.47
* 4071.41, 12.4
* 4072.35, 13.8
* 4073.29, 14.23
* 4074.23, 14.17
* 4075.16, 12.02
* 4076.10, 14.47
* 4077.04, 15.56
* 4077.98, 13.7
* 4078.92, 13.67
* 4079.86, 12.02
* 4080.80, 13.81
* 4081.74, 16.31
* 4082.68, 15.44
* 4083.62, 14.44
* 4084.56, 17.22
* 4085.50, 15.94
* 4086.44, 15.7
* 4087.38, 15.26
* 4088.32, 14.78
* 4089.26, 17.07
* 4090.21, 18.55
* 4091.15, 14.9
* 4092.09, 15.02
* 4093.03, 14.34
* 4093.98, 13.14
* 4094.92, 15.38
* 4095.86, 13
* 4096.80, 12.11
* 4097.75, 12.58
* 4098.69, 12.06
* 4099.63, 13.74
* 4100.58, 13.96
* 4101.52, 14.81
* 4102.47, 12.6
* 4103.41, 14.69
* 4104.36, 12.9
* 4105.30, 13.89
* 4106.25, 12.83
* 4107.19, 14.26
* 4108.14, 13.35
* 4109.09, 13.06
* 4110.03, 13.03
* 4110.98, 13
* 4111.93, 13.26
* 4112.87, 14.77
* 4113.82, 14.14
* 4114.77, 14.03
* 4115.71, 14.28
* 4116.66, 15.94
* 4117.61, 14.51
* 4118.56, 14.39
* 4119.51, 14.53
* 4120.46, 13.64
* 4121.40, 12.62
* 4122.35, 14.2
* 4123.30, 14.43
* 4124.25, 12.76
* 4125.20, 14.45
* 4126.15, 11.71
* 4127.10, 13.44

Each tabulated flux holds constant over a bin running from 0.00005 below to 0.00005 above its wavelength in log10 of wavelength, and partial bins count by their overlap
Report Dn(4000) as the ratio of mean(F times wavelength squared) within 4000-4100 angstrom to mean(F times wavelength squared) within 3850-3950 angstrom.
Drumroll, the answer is 1.8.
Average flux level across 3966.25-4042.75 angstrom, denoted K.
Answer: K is 13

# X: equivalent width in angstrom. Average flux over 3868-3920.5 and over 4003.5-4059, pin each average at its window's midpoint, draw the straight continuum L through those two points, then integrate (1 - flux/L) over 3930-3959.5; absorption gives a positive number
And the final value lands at 8.6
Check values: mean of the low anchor 10.1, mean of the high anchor 14.4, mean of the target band 8.32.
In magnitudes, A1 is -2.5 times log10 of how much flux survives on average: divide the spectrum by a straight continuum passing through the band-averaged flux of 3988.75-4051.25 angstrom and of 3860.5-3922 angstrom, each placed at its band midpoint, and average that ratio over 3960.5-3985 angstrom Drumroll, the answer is 0.42 mag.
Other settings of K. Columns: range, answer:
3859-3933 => 9.22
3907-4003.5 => 10.2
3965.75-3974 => 6.28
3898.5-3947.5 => 9.7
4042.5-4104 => 14.3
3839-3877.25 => 6.87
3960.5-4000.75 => 10.6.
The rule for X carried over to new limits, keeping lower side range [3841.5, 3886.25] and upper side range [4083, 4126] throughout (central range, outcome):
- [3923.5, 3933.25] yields 2.34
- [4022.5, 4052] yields -4.61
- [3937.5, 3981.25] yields 5.90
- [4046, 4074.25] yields -2.85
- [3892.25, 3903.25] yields -1.59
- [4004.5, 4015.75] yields -3.27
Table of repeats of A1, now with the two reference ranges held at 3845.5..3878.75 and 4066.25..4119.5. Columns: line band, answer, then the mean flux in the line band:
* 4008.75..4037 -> -0.21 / 14.5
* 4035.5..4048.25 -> -0.15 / 14.4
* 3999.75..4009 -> -0.18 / 13.5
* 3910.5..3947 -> -0.07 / 9.53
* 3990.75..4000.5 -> -0.23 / 13.8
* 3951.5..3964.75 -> 0.08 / 9.29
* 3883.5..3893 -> -0.02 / 7.98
